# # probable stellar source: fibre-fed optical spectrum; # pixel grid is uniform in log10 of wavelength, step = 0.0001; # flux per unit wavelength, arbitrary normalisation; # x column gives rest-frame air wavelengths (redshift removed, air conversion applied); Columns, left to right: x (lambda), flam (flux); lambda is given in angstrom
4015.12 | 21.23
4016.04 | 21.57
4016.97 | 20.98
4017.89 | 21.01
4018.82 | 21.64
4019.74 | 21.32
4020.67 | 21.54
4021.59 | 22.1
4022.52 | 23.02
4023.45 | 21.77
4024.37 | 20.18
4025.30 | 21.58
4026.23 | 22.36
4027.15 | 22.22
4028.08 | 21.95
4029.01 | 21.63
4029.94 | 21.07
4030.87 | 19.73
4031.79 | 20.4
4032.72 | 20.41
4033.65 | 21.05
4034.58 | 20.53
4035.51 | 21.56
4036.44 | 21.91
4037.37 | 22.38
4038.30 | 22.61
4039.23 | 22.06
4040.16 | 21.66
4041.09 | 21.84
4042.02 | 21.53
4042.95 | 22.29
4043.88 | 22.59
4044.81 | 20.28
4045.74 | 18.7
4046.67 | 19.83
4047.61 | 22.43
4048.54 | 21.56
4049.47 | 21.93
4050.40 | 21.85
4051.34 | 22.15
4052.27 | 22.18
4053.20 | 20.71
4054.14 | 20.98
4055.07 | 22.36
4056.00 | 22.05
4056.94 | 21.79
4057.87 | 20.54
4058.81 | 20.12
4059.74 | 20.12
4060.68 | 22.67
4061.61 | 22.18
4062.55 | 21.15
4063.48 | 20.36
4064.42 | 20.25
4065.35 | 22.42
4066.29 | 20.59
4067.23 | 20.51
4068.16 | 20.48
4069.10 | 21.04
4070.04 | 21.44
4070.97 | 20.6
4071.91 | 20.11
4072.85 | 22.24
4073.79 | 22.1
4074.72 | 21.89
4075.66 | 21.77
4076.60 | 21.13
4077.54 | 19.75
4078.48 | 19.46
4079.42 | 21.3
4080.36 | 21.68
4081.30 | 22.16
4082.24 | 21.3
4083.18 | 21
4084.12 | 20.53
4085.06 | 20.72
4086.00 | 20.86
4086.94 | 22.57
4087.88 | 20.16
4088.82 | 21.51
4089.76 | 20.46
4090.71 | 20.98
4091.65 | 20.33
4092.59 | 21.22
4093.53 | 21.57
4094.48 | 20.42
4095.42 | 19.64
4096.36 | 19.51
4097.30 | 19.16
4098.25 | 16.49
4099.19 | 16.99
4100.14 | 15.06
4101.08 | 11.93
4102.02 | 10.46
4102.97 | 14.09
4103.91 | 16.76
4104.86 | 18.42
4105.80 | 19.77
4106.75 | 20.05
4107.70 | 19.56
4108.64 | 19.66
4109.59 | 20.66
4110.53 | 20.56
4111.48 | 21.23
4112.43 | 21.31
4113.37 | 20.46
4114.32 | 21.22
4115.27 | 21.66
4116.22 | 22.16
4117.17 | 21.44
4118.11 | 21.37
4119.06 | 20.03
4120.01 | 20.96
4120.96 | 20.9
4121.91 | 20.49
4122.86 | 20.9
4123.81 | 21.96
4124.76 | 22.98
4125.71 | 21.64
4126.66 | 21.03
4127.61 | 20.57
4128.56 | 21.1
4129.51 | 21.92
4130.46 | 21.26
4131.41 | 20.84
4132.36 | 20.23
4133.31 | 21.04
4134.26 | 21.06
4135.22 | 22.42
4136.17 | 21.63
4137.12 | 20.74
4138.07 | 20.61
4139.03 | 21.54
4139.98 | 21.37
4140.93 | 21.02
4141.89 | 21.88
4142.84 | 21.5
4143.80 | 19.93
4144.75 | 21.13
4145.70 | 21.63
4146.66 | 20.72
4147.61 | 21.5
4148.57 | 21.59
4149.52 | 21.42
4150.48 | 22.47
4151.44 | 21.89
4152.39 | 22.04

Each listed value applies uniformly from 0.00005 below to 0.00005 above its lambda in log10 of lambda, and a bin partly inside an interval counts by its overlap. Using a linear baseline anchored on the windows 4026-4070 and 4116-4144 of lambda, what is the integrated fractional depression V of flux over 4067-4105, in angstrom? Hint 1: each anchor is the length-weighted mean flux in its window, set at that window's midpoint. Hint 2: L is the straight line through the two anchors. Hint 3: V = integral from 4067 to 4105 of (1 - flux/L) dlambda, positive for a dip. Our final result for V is 2.7 angstrom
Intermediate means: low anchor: 21.3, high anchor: 21.2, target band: 19.8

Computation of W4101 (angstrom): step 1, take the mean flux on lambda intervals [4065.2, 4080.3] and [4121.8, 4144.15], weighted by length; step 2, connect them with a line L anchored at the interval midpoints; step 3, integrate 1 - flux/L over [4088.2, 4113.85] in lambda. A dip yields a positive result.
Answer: 2.8 angstrom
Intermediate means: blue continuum 21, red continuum 21.3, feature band 18.8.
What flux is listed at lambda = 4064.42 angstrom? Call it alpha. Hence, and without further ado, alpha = 20.25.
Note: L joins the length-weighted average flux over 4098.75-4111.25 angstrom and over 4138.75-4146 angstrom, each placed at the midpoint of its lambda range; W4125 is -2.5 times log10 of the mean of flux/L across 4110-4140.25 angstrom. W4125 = -0.10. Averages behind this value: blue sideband 17.3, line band 21.2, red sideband 21.3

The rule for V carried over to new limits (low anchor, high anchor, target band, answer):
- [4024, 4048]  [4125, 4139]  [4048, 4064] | -0.1 angstrom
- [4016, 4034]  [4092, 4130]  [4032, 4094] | -1.9 angstrom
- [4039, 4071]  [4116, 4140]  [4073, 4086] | 0.1 angstrom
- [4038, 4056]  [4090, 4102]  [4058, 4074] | -0.6 angstrom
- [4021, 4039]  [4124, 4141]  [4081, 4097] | 0.4 angstrom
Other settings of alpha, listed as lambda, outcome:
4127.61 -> 20.57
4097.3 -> 19.16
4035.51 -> 21.56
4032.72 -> 20.41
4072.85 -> 22.24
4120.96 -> 20.9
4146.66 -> 20.72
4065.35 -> 22.42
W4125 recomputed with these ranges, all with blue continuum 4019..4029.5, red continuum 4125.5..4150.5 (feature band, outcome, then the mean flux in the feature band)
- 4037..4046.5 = 0.01 mag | 21.5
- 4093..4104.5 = 0.26 mag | 16.9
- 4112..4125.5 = 0.00 mag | 21.3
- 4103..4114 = 0.09 mag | 19.7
